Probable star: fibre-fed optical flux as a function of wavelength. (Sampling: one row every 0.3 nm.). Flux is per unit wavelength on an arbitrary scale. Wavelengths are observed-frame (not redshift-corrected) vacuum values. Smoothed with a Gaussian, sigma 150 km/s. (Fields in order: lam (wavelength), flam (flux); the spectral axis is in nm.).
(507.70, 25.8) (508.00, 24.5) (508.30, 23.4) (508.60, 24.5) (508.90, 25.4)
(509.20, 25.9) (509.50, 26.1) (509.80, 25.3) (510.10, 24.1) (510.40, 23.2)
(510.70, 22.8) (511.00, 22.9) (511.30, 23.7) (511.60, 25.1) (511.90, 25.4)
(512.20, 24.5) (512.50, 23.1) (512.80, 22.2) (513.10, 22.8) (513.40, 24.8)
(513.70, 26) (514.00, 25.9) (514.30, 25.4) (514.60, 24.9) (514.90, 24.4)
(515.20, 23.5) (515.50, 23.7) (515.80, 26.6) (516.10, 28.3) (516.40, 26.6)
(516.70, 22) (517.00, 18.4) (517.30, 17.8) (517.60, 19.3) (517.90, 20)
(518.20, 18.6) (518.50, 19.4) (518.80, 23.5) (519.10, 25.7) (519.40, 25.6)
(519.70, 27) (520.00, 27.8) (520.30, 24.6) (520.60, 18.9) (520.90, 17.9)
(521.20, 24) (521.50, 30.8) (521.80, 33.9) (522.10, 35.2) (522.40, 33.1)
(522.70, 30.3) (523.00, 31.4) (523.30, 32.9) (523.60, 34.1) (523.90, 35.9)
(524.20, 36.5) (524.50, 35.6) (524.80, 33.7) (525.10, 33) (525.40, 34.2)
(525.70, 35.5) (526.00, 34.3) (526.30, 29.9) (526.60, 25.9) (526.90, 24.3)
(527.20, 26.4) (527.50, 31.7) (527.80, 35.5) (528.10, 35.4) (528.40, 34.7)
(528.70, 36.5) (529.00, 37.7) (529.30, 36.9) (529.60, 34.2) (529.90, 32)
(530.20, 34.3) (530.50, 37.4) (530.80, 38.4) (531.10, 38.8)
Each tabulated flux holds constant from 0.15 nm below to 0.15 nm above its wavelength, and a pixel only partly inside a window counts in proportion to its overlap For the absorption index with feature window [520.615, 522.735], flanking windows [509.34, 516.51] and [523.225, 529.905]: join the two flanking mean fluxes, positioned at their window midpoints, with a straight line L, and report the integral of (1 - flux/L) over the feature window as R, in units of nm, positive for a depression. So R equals 0.12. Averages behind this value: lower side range 24.6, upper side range 33.4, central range 28.6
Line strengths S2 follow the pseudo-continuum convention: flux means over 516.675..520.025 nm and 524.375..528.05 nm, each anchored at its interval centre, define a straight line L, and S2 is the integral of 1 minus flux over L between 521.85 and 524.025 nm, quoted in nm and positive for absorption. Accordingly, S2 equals -0.45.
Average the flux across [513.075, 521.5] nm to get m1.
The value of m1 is 23.5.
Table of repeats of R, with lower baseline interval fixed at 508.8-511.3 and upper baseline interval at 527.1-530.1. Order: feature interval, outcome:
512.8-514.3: 0.09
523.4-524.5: -0.13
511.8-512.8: 0.06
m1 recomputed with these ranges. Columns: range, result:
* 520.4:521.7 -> 23.4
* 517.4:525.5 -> 28.2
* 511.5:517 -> 24.6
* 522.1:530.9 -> 33.5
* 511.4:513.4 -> 23.9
